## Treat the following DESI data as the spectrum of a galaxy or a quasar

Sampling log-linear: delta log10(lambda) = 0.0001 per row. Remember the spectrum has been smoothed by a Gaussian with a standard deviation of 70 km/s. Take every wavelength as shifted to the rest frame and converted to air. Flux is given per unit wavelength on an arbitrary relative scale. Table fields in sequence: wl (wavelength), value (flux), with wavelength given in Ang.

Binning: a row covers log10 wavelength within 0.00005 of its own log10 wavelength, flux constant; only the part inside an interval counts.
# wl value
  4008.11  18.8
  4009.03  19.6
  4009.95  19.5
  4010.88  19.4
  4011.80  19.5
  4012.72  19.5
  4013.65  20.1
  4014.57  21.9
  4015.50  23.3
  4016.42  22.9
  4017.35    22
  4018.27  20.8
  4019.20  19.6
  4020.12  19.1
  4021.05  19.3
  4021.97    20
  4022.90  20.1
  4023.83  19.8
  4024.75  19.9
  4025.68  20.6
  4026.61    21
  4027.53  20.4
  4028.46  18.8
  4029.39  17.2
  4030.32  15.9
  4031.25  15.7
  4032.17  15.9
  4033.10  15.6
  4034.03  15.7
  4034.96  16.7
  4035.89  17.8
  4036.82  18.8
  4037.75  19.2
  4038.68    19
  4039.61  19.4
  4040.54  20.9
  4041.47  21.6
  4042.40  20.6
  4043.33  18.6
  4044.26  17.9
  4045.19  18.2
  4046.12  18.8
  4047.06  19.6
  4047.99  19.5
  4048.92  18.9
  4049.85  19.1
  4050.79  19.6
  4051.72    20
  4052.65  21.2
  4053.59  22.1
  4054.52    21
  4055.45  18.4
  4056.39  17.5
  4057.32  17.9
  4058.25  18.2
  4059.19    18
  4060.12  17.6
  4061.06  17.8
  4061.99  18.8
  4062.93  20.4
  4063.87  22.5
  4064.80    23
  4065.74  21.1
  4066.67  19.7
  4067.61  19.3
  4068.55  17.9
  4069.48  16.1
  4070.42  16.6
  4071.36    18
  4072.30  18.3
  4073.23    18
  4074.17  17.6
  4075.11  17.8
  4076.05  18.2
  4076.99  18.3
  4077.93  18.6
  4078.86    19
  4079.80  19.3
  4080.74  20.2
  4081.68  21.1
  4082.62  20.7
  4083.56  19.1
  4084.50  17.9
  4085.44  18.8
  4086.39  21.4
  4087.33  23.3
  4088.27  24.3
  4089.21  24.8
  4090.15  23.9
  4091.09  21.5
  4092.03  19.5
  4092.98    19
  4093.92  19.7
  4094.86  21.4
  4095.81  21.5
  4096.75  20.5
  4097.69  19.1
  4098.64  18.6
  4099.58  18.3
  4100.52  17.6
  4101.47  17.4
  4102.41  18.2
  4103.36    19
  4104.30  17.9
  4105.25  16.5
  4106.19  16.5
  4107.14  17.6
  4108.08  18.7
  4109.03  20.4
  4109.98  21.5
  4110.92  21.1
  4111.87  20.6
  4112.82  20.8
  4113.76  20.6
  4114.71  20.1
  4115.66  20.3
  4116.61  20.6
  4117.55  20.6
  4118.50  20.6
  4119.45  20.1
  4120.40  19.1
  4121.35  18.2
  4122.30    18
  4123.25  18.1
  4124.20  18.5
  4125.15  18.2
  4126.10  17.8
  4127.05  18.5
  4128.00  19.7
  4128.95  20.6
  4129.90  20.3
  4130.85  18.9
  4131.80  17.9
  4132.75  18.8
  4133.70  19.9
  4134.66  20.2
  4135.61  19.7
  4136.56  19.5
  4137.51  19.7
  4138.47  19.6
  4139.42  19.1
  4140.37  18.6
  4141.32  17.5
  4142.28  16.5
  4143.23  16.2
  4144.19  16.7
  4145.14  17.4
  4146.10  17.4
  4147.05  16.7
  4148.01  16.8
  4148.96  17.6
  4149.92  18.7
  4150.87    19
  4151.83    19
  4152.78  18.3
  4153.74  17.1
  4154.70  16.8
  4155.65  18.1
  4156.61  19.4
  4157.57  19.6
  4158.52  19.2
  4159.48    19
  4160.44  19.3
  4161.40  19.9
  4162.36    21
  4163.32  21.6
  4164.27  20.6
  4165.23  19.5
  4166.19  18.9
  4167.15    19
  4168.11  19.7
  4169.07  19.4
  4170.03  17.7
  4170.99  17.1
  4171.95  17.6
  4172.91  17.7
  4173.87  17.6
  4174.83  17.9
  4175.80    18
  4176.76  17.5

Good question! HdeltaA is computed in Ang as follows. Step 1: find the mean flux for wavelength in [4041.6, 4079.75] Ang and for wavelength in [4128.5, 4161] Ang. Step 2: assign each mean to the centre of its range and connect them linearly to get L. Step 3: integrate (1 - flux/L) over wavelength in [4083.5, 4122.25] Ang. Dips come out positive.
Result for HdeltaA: -2.4 Ang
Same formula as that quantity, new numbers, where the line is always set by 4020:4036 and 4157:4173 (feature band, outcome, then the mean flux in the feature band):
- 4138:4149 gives 0.9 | 17.5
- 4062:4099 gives -2.4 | 19.9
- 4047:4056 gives -0.7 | 19.9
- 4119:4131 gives 0.0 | 18.9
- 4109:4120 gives -1.0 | 20.6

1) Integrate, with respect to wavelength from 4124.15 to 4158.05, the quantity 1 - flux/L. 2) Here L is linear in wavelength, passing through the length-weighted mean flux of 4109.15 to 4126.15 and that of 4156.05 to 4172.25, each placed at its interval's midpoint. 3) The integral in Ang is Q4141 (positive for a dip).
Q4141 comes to 1.9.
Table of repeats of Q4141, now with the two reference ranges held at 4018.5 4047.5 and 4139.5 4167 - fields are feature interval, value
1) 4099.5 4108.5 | 0.41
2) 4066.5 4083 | 0.09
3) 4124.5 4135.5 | -0.38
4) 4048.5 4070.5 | -0.73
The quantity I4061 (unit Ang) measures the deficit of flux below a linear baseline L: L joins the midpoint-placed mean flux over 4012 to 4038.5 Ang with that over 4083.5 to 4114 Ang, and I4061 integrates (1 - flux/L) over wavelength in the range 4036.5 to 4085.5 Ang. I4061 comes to 0.9 Ang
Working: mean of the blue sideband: 19.2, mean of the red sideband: 19.9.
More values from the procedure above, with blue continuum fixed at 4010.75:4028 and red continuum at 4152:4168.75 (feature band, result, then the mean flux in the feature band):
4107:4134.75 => 0.1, 19.6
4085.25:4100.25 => -0.8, 21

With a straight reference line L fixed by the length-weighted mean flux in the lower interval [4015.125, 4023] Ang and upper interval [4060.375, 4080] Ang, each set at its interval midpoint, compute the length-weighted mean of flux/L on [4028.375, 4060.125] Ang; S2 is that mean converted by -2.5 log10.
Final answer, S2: 0.07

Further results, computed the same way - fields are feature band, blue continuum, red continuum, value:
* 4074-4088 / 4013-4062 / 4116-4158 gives -0.03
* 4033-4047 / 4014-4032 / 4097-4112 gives 0.05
